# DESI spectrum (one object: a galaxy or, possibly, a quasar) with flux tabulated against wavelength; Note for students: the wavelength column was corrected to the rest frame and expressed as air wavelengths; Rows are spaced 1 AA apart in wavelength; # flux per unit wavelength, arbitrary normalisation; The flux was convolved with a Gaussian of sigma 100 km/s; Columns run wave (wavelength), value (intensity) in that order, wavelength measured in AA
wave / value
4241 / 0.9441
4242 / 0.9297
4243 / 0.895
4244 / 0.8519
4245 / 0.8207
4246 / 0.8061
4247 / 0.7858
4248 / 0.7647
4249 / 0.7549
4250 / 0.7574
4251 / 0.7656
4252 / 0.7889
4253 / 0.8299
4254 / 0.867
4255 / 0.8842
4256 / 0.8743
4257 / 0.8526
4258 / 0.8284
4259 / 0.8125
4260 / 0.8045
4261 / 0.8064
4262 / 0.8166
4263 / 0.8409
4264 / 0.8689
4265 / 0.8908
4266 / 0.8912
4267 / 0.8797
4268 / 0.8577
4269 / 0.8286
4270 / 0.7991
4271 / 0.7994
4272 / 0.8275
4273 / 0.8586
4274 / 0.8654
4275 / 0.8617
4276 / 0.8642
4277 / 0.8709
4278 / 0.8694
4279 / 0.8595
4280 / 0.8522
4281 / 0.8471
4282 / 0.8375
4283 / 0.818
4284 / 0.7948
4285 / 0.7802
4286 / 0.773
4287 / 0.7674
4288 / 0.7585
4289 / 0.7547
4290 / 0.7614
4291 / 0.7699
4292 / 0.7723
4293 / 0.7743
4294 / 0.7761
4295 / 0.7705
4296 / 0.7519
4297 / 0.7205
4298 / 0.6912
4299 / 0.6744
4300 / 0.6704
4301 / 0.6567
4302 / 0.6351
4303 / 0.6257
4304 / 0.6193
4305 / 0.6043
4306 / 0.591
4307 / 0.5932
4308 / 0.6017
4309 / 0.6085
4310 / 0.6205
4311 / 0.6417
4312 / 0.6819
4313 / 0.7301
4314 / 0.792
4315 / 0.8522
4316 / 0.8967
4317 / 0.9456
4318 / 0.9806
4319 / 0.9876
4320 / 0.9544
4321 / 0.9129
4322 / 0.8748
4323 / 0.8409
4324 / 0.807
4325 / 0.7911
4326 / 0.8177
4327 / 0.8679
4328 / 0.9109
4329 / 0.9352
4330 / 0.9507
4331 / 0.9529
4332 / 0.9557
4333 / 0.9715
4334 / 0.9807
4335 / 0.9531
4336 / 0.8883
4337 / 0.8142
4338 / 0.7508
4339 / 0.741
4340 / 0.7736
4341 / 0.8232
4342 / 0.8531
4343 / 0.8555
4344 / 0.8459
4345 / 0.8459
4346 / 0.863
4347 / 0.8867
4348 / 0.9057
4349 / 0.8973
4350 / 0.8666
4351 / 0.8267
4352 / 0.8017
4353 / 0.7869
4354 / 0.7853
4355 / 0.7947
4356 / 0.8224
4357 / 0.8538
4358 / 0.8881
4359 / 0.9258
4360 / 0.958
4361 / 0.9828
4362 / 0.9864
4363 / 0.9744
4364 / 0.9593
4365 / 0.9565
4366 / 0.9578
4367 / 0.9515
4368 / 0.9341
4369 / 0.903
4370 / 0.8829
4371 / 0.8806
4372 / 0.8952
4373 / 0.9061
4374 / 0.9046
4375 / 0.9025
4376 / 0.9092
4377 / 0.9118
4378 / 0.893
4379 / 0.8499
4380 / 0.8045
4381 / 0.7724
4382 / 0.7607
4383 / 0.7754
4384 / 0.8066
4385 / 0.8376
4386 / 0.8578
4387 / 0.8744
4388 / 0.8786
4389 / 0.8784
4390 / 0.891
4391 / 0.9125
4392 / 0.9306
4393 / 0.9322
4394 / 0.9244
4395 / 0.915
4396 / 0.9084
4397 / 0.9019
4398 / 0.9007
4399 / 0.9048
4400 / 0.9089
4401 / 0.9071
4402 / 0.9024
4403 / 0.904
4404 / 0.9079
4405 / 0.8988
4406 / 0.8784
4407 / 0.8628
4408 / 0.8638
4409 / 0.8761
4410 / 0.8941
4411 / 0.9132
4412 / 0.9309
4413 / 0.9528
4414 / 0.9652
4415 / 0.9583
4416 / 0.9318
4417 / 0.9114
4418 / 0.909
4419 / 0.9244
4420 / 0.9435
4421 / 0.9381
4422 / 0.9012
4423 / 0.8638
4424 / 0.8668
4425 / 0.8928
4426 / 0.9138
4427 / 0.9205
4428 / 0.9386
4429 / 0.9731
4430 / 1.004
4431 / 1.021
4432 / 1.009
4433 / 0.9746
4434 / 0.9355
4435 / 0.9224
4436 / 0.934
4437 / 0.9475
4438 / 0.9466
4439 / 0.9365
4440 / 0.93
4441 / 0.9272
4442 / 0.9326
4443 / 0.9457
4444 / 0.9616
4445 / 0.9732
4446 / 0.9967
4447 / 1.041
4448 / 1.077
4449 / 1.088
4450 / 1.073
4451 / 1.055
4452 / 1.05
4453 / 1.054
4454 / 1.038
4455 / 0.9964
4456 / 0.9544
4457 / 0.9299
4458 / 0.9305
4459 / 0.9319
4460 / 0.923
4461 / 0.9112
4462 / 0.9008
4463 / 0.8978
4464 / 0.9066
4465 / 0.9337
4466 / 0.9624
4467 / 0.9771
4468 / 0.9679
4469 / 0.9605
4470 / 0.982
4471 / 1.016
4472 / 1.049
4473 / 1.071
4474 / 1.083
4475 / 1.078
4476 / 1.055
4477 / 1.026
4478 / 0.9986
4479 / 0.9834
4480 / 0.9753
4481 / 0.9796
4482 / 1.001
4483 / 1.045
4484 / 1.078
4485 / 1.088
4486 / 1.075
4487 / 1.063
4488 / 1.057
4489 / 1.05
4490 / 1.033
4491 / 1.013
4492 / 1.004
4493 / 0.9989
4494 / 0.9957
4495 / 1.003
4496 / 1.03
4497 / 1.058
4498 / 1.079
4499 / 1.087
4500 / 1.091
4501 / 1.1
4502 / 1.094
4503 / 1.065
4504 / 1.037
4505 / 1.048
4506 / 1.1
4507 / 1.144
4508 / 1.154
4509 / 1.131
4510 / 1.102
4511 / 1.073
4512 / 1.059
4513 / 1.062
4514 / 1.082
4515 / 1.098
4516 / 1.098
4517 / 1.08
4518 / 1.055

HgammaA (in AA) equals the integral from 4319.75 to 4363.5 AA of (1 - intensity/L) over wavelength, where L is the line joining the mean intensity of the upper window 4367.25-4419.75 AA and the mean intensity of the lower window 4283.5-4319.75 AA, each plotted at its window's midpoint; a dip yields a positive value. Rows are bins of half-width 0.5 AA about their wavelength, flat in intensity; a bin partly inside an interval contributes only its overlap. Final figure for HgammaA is -3.9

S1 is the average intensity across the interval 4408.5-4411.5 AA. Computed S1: 0.894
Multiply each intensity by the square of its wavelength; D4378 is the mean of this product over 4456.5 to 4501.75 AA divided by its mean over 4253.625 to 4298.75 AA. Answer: 1.35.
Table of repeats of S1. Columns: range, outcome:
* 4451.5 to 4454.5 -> 1.05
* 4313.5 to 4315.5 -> 0.822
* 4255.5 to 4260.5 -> 0.834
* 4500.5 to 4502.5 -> 1.1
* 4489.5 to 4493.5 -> 1.01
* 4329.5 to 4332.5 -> 0.953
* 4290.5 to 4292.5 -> 0.771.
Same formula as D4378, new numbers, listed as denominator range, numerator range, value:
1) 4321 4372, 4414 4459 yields 1.14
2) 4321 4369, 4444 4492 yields 1.21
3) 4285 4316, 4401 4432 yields 1.38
